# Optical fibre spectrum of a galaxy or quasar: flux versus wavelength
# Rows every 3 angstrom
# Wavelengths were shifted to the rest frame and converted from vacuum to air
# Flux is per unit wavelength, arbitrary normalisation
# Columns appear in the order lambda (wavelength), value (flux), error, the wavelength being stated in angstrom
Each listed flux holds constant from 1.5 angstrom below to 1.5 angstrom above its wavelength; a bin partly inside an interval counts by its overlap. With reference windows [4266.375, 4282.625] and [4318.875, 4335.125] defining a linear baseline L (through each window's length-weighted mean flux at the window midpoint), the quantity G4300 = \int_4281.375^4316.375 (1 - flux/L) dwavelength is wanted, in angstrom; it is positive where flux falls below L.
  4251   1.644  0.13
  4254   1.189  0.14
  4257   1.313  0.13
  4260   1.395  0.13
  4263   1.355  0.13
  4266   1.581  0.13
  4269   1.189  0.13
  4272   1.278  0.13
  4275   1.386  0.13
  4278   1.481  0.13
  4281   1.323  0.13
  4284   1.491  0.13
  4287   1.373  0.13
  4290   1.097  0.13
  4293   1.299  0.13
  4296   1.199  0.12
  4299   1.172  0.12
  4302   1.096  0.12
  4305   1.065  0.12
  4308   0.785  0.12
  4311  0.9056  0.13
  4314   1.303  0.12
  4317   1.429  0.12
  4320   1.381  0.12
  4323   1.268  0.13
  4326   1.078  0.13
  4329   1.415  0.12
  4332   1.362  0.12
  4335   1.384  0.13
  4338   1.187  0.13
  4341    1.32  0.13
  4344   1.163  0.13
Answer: 4.1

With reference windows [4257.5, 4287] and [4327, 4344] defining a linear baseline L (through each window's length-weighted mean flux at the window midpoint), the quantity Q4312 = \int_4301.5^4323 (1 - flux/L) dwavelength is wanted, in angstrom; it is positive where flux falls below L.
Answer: 3.0 angstrom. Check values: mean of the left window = 1.38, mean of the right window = 1.31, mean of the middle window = 1.15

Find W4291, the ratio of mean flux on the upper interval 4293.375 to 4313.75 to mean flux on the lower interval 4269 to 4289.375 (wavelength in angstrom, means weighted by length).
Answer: 0.78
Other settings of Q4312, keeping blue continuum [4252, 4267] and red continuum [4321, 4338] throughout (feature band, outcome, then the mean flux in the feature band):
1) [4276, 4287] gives -0.6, 1.42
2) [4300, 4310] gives 2.5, 0.988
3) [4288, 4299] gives 1.1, 1.2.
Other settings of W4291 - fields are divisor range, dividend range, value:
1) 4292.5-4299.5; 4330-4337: 1.12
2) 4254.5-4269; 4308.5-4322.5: 0.89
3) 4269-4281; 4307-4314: 0.70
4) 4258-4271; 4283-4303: 0.91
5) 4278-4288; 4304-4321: 0.81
